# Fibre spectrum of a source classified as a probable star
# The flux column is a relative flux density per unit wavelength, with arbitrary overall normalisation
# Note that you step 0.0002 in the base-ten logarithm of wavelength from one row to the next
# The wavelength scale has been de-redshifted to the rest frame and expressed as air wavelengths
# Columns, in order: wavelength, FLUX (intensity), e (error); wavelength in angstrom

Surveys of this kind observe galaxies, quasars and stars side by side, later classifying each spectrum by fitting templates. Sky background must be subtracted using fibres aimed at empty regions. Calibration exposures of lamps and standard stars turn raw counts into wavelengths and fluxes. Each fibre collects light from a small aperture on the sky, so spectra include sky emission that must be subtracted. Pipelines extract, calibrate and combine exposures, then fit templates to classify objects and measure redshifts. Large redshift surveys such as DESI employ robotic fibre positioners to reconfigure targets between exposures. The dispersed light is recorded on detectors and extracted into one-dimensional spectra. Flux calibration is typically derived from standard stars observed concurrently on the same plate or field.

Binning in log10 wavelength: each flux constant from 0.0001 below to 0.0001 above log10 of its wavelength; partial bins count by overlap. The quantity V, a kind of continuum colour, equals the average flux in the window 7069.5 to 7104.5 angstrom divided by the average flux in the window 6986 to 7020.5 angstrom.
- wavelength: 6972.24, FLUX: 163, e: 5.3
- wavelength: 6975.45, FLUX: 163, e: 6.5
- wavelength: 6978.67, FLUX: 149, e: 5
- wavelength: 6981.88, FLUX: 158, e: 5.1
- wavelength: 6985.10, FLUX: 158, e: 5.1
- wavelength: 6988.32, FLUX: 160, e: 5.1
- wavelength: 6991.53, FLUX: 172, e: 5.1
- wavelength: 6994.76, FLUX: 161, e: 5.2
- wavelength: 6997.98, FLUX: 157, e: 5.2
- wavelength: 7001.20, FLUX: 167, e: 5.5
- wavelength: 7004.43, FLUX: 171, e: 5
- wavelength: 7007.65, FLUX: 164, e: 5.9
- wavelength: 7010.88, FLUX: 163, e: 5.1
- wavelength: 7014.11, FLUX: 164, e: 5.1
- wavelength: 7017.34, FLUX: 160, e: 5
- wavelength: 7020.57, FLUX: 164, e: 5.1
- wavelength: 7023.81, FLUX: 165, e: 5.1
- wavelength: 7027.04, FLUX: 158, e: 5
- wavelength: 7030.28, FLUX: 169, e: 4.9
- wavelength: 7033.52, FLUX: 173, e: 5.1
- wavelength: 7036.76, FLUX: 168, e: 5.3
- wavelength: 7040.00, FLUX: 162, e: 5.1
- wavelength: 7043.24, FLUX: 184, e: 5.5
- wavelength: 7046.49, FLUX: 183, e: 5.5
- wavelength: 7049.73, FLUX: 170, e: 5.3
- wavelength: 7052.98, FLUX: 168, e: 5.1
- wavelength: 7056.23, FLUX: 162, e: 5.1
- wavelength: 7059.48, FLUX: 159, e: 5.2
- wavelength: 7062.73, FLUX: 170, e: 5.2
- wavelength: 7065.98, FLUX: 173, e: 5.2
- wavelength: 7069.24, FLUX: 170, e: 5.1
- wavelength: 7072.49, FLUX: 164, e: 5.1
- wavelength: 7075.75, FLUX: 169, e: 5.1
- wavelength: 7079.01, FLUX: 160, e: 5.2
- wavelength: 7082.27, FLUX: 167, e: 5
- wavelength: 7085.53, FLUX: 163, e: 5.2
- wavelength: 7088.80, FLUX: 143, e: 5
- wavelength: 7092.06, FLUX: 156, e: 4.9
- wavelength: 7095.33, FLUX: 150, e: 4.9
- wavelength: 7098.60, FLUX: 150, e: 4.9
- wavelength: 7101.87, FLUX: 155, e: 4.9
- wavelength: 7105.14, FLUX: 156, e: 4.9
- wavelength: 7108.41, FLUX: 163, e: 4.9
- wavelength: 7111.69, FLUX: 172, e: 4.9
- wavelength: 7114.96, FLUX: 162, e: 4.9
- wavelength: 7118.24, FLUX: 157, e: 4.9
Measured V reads 1.0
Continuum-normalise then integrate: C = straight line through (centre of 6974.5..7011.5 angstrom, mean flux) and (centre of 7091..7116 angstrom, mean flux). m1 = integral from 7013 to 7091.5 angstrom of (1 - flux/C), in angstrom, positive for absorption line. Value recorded -3.1 angstrom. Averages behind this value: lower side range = 162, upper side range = 158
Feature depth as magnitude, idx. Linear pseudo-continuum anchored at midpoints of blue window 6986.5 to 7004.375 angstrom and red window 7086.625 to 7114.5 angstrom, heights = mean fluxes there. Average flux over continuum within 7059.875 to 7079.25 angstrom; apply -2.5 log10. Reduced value -0.062 mag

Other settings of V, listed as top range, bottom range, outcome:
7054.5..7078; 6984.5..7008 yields 1.02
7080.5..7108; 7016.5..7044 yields 0.93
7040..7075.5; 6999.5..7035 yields 1.03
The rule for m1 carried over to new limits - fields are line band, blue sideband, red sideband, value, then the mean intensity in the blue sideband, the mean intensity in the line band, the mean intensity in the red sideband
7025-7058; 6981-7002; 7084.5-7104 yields -2.6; 162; 170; 153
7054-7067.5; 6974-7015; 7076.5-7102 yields -0.7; 162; 166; 156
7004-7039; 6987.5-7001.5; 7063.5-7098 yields -0.5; 163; 165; 161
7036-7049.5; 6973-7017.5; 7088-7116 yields -1.2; 162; 174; 157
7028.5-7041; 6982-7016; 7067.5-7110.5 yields -0.5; 163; 168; 159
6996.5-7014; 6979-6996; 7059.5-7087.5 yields -0.3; 161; 164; 166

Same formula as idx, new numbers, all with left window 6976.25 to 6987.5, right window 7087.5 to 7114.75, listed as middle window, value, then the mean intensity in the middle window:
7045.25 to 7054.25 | -0.12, 174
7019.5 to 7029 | -0.04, 162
